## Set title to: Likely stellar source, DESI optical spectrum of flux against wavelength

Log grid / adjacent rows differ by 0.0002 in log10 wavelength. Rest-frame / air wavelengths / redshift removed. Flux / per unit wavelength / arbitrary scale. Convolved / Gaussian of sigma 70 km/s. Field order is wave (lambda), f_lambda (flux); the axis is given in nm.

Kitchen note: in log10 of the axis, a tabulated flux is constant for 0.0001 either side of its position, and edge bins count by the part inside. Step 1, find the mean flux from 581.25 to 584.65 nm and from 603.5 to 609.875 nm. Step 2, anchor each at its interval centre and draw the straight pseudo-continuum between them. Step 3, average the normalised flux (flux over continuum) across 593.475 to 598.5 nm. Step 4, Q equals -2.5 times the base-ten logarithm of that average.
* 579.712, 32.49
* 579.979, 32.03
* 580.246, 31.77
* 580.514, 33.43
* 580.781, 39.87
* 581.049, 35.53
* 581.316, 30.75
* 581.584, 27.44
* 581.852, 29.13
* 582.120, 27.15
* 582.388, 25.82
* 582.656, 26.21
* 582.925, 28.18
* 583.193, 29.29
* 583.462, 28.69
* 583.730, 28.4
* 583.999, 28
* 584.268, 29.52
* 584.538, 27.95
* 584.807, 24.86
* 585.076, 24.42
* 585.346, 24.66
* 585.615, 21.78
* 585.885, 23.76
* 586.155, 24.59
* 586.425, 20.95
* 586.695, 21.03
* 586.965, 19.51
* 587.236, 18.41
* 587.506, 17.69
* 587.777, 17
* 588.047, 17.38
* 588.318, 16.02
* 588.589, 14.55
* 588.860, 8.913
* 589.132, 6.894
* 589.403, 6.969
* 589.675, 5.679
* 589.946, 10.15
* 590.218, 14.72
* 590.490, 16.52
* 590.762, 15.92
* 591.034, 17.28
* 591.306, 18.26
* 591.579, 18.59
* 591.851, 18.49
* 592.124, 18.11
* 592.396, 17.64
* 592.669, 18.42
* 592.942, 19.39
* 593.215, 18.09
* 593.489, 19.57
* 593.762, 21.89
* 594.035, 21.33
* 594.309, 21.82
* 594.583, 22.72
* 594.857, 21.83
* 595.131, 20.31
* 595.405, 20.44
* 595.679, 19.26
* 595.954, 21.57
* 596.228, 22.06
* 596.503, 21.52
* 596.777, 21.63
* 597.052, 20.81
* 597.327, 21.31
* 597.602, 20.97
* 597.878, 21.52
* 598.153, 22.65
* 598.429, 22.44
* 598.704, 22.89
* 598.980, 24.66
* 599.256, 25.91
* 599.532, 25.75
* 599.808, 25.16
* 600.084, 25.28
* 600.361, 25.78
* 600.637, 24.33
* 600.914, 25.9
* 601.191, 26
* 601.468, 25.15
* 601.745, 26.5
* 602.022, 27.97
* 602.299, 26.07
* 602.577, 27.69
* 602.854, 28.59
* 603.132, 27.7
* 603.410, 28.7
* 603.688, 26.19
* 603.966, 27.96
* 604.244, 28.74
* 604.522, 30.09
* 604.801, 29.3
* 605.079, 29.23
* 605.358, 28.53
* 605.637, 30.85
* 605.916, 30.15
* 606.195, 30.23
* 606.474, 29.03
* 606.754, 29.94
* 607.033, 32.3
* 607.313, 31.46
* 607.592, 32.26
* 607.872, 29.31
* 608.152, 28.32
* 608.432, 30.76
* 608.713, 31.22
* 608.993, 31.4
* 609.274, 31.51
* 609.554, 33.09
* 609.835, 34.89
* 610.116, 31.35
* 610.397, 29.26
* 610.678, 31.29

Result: 0.34 mag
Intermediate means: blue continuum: 28.1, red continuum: 30.2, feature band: 21.4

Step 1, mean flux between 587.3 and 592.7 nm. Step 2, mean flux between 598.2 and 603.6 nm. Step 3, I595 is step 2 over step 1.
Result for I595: 1.75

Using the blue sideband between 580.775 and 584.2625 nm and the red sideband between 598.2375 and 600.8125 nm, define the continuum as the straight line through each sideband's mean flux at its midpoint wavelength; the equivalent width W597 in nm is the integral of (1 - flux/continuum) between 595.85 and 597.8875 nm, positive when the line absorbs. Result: 0.32 nm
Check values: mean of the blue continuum 29.2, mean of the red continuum 24.7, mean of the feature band 21.4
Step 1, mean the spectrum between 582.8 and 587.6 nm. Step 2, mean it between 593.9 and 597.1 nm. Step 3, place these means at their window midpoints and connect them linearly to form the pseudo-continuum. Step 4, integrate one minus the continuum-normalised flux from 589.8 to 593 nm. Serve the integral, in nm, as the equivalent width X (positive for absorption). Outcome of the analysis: 0.81 nm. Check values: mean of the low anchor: 24.6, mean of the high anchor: 21.3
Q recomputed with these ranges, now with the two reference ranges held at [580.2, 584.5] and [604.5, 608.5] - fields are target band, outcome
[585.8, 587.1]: 0.338 mag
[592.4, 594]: 0.470 mag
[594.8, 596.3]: 0.397 mag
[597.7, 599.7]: 0.259 mag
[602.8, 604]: 0.087 mag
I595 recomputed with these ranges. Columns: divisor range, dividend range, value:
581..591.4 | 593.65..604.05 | 1.13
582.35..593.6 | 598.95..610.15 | 1.46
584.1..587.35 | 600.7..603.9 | 1.14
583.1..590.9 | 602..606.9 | 1.48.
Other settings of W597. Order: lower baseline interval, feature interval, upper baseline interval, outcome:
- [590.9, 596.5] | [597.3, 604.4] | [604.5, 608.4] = 0.03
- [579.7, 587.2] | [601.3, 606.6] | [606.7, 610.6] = 0.39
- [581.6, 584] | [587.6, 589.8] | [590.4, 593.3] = 1.00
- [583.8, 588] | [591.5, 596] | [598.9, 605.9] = 0.90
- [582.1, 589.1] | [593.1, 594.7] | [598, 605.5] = 0.24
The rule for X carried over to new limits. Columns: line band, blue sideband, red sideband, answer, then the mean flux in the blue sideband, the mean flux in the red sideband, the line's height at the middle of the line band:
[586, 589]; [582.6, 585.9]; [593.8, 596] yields 0.87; 26.7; 21.2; 25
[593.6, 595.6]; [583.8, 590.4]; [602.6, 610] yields 0.15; 18.6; 30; 23.1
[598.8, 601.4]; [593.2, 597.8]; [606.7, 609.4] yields -0.07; 21.1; 30.9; 24.7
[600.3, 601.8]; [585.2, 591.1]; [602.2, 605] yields 0.04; 16.4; 28.2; 26.2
